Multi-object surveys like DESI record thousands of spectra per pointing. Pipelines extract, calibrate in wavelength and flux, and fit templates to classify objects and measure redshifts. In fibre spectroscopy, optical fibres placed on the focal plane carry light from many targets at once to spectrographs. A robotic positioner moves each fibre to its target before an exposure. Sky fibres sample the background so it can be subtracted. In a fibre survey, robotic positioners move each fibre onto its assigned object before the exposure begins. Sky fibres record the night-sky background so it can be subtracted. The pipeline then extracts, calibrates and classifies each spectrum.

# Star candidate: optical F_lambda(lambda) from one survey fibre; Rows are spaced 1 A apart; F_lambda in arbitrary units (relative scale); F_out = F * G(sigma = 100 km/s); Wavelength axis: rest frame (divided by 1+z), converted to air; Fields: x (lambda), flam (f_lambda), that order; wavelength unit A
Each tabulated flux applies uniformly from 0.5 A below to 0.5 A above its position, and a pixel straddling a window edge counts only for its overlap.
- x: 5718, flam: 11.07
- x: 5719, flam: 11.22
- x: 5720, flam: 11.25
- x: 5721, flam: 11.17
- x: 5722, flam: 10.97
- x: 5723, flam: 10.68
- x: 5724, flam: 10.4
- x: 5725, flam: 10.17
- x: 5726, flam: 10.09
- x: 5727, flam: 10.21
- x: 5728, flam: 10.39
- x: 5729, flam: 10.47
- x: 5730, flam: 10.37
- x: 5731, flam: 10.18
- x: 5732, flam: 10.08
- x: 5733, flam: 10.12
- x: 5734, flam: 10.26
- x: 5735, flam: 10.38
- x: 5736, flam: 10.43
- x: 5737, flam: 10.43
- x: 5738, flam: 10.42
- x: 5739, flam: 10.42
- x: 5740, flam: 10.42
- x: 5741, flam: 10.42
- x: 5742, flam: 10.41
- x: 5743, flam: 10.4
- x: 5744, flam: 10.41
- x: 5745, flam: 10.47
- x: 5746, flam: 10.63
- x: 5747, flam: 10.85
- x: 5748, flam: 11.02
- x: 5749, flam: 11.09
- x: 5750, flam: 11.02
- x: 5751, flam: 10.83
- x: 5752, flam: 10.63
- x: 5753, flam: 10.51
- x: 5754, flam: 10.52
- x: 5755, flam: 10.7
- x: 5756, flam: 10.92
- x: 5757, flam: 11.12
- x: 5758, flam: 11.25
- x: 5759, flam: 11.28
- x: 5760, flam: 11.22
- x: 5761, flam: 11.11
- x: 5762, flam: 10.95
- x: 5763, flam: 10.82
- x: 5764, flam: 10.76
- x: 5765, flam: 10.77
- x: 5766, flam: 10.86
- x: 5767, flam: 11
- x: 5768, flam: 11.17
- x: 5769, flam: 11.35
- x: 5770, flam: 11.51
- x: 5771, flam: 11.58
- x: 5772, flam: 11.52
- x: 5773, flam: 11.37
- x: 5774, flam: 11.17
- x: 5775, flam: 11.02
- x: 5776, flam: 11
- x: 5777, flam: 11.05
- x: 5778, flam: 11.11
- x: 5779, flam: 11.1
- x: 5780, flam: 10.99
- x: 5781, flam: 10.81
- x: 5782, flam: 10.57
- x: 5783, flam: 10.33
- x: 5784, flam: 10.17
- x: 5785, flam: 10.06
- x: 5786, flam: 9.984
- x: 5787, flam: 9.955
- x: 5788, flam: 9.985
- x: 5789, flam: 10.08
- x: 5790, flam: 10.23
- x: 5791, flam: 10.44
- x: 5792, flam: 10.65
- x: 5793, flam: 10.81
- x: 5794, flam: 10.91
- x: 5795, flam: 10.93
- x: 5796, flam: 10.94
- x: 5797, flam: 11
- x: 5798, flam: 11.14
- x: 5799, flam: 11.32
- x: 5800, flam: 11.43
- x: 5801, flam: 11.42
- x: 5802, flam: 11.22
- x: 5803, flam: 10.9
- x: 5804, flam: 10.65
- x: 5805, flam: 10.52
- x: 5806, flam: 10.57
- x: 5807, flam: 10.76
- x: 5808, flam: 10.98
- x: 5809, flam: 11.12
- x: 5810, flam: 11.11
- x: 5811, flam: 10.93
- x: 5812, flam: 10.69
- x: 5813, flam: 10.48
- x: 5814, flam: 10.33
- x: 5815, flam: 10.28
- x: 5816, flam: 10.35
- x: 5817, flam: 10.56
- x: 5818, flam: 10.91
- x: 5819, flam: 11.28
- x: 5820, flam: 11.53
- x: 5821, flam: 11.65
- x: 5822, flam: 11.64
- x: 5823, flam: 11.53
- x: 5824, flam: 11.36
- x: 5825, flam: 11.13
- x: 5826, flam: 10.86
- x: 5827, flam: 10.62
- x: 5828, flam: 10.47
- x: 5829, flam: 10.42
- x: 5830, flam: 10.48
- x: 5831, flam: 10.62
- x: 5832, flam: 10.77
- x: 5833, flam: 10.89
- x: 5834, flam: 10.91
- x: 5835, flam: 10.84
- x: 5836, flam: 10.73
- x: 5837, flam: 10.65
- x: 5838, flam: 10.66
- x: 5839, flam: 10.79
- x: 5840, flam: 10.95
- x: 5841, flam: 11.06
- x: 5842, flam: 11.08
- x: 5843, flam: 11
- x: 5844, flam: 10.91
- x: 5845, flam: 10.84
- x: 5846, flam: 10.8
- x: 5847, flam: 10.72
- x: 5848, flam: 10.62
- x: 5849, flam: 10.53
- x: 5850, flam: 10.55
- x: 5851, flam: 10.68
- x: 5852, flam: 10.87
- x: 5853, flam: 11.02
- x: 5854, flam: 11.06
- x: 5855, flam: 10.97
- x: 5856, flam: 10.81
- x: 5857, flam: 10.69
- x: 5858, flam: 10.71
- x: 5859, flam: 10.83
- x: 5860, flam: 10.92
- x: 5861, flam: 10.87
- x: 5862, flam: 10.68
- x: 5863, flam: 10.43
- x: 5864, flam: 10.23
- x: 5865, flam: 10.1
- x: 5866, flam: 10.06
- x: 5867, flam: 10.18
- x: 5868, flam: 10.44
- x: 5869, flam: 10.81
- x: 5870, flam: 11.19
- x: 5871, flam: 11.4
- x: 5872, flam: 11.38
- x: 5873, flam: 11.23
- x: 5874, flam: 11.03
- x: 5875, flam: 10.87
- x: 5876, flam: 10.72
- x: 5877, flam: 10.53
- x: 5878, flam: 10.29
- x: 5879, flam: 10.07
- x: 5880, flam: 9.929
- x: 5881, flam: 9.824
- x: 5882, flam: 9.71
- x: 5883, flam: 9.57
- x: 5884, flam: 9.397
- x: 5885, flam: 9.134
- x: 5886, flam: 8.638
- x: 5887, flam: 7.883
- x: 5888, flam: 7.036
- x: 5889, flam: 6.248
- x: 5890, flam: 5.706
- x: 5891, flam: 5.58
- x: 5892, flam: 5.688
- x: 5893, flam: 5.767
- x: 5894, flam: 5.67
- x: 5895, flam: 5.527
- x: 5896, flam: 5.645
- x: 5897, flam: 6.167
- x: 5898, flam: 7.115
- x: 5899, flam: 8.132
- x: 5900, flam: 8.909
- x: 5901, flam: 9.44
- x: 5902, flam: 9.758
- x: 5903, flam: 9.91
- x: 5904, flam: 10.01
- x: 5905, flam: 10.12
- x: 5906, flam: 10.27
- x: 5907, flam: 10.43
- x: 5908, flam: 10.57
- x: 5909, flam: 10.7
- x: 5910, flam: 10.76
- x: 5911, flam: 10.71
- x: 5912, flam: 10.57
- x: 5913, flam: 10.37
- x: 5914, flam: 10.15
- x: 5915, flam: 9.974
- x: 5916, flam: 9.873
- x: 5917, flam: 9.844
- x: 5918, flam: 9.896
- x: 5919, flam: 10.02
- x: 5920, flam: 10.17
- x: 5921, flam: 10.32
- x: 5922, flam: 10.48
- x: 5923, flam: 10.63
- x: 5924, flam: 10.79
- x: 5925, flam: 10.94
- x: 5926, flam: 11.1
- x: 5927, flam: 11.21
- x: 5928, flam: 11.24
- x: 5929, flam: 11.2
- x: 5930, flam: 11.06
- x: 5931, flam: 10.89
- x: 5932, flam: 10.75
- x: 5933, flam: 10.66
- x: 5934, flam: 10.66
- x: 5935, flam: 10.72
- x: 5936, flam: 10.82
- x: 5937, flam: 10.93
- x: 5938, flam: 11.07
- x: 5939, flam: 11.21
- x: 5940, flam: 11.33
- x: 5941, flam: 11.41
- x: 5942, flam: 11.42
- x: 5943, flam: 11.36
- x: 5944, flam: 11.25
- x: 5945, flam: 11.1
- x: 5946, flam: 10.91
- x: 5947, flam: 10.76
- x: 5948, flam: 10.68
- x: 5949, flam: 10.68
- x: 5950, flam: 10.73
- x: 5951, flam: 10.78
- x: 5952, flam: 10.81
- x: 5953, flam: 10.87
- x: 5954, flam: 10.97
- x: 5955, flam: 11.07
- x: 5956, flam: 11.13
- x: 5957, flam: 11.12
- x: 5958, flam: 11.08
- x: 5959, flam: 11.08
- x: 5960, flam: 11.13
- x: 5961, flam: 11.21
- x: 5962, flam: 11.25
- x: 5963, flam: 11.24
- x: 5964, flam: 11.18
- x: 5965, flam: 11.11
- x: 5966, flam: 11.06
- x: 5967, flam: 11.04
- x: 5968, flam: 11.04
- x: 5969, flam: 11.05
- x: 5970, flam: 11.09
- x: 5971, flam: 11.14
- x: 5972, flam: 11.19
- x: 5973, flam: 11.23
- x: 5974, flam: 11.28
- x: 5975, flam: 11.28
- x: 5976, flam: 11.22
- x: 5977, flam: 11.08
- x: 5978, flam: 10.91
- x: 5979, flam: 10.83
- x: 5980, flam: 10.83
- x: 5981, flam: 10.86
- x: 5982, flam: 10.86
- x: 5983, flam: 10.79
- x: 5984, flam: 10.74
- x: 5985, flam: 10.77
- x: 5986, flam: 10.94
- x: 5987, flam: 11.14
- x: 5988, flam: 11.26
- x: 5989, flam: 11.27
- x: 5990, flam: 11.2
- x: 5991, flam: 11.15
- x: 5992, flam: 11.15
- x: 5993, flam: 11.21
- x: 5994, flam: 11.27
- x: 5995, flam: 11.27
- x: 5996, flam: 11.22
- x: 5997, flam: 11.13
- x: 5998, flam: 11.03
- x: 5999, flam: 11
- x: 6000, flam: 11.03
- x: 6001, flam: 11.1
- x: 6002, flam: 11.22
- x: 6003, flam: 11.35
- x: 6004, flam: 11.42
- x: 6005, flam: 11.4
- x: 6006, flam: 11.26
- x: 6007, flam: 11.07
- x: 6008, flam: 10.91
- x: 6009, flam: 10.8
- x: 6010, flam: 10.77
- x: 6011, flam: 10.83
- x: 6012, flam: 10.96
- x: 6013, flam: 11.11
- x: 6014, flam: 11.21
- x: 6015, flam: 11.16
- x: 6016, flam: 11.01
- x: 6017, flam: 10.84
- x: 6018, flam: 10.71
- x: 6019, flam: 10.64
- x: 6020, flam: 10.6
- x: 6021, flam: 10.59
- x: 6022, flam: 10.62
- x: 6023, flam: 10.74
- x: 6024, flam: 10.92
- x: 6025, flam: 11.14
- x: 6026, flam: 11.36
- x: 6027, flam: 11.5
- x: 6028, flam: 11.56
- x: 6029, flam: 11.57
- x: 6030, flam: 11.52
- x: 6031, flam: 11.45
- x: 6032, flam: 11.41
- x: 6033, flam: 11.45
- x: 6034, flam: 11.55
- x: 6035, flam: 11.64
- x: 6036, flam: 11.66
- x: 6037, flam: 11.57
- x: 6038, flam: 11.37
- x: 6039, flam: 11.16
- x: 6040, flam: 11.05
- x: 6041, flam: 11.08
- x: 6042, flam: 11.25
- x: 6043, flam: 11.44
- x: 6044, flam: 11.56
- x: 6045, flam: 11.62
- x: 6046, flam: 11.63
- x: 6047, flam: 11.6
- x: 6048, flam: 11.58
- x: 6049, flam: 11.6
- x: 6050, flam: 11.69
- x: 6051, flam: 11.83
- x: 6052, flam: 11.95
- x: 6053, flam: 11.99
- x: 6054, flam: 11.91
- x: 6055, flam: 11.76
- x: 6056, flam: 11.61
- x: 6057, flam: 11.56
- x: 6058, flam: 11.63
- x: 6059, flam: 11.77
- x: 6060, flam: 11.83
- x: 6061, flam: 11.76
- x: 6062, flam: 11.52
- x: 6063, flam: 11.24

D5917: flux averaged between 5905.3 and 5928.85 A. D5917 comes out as 10.5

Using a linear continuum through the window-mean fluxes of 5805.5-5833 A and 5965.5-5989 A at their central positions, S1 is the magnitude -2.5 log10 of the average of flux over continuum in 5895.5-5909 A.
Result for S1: 0.21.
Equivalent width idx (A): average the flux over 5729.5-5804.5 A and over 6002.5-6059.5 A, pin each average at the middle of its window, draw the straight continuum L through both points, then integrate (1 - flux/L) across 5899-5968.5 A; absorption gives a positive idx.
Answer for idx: 2.55 A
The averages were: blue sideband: 10.8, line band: 10.7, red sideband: 11.3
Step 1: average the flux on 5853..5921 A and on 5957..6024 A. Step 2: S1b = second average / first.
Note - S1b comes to 1.16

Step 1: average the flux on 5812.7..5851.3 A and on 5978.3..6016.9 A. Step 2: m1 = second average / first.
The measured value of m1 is 1.02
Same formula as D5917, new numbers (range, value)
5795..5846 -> 10.9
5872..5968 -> 10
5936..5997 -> 11.1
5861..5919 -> 9.36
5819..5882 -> 10.8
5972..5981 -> 11.1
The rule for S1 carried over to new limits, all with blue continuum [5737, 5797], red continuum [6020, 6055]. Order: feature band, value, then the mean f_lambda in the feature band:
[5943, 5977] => 0.02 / 11.1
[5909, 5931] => 0.06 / 10.6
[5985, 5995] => 0.01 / 11.2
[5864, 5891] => 0.14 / 9.68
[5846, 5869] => 0.04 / 10.6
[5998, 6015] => 0.02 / 11.1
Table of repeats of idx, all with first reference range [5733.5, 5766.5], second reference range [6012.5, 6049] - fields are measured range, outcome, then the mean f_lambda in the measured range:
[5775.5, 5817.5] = 0.37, 10.7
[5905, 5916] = 0.61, 10.4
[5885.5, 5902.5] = 6.18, 6.99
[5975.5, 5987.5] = 0.26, 10.9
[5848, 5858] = 0.12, 10.8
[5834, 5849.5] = 0.11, 10.8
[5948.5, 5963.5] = 0.13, 11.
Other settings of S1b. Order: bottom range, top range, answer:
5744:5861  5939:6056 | 1.03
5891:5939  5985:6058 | 1.16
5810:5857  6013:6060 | 1.05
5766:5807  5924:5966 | 1.02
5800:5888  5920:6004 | 1.04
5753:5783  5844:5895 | 0.89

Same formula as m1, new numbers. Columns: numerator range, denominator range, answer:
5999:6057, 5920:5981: 1.03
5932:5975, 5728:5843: 1.02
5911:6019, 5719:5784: 1.02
